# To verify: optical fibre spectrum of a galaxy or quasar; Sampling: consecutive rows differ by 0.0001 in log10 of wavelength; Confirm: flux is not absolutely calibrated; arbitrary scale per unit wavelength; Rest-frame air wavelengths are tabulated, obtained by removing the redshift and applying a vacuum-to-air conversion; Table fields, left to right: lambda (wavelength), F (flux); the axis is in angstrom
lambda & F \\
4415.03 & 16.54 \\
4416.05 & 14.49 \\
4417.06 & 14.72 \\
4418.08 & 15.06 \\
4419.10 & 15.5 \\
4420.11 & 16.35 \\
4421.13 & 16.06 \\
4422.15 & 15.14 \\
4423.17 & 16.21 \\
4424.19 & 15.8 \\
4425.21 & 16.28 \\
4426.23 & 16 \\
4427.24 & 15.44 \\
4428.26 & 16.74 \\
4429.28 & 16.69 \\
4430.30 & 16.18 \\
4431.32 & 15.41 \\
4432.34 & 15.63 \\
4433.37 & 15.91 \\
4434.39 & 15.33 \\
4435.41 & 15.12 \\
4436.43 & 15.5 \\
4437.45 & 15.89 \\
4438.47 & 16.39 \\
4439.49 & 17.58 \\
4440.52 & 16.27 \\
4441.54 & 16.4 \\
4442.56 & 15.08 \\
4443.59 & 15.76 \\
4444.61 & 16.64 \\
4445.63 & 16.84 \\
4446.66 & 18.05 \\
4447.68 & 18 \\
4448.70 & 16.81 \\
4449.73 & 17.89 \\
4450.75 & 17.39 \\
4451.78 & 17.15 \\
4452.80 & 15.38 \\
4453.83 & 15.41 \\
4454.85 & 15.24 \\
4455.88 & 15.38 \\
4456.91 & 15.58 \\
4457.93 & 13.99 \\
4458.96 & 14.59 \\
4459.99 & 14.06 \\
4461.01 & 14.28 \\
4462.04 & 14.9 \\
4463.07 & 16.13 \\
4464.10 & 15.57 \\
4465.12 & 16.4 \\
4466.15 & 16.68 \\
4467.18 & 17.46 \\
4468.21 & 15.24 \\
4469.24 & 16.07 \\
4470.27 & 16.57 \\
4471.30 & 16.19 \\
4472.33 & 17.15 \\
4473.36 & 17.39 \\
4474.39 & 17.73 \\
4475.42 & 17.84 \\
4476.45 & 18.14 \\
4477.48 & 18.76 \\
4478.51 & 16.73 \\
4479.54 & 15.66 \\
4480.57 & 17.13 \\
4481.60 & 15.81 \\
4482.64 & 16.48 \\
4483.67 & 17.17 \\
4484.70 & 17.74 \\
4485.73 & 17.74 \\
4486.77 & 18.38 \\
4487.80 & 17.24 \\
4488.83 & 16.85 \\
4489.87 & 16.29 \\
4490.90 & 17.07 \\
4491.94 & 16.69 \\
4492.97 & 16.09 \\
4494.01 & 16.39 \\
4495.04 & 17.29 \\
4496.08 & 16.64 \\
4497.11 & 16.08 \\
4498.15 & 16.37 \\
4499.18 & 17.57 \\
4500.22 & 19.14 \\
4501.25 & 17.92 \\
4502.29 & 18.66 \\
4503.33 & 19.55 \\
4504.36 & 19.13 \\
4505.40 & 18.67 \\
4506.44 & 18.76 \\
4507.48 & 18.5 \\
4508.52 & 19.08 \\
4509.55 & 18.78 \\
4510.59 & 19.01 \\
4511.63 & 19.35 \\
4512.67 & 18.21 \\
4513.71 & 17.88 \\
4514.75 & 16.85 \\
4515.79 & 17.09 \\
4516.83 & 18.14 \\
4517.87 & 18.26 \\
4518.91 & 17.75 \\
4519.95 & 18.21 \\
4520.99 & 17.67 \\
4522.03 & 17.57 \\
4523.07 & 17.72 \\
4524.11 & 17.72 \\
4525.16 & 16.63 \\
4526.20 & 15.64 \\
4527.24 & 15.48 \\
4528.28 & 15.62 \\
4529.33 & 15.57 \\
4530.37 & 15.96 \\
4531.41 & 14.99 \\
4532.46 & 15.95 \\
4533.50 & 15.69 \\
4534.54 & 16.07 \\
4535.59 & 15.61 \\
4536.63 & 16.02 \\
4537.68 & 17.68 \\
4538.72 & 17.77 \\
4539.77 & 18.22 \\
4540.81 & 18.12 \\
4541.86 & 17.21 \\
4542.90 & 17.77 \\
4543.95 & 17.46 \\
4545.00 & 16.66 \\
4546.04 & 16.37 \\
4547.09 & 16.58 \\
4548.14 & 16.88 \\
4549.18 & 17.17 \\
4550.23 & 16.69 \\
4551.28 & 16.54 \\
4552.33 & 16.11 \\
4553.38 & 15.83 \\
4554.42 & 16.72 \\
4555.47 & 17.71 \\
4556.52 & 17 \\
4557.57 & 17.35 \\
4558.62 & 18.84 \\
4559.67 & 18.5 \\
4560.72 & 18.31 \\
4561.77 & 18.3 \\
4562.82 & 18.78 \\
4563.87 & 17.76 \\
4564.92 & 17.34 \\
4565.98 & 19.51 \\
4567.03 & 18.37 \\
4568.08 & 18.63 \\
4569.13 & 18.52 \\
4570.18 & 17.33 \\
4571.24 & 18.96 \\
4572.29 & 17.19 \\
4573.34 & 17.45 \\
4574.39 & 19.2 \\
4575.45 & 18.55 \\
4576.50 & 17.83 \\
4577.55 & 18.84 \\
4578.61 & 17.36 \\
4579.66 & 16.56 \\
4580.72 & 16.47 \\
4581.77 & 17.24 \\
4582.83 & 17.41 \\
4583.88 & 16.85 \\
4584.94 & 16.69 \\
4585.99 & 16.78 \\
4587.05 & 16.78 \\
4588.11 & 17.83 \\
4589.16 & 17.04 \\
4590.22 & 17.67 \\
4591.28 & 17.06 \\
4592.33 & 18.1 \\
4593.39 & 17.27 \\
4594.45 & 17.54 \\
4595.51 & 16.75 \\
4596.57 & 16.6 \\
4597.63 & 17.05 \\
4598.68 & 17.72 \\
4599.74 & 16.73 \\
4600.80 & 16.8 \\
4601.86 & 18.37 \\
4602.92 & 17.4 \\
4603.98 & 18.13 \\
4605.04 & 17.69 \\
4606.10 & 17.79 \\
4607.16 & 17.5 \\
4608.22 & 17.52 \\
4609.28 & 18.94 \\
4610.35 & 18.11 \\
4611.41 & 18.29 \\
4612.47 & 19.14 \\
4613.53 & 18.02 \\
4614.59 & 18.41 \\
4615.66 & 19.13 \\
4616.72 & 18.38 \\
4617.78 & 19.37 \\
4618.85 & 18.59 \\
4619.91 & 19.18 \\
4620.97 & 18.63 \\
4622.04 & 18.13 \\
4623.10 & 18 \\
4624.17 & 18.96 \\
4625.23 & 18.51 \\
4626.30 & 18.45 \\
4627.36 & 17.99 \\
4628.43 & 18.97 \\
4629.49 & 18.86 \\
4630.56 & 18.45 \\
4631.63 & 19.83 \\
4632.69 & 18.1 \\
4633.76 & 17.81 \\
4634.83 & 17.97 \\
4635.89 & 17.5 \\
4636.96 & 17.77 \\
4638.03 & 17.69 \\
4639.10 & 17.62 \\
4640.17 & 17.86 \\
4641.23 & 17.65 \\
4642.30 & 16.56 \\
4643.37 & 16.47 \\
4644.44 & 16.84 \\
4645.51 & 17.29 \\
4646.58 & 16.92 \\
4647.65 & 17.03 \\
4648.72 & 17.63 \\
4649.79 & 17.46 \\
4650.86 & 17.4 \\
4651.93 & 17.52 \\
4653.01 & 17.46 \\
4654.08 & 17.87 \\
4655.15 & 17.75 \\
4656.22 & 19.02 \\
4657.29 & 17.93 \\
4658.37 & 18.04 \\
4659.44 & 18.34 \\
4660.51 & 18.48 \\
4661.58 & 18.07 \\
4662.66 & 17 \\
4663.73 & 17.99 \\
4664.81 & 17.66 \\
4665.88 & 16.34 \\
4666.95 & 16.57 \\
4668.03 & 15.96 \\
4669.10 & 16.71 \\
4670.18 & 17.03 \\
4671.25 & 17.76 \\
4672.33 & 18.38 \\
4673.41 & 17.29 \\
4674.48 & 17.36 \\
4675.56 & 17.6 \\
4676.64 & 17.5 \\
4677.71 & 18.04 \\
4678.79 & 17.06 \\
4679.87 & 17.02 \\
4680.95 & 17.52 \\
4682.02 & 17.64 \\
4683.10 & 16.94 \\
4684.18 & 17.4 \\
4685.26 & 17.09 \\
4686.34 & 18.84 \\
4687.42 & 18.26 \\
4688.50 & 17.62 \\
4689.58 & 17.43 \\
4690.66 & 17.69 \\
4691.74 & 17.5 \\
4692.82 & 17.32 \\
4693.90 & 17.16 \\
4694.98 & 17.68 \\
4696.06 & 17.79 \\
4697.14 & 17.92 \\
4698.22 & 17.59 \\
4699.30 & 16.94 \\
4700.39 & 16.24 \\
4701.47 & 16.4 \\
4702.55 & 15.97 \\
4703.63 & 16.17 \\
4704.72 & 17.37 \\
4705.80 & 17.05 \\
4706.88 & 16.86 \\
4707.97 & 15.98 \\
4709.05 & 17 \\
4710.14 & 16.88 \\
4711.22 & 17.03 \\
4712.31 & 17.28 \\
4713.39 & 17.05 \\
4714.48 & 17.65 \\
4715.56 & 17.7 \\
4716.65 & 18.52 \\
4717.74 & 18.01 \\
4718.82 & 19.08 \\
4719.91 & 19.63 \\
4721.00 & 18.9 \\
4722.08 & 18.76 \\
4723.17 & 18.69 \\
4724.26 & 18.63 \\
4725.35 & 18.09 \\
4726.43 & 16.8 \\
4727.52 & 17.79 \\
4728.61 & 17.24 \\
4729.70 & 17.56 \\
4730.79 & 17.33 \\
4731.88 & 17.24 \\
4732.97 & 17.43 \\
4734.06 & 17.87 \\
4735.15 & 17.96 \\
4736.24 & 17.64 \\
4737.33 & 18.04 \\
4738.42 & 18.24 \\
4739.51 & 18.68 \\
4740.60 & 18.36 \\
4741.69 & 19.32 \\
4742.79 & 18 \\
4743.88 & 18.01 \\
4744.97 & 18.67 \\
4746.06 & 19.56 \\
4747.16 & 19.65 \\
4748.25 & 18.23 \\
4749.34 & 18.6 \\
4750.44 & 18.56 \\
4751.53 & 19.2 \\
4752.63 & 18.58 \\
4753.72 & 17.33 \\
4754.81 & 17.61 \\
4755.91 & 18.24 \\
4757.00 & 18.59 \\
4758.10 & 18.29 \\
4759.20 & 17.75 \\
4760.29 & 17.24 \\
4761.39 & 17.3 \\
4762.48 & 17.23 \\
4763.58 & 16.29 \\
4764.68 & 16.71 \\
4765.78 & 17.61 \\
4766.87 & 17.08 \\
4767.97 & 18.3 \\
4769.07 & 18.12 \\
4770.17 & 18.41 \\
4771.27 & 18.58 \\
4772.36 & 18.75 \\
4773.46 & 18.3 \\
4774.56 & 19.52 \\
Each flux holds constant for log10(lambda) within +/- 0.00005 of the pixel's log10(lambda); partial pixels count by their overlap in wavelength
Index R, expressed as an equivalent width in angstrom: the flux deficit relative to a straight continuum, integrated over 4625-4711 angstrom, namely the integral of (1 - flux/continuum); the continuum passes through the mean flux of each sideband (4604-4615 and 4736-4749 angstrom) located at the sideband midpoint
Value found 3.9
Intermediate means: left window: 18.1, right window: 18.6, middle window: 17.5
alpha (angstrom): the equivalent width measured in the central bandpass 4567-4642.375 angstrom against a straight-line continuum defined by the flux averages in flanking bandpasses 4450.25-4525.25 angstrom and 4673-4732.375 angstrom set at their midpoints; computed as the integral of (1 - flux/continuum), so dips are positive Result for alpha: -2.55 angstrom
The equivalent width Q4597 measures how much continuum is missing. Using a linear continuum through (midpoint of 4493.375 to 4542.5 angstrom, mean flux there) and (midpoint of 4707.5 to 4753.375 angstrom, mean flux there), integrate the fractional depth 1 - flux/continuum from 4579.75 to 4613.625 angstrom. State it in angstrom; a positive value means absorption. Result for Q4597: 0.4 angstrom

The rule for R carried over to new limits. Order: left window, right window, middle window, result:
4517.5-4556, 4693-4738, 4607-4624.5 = -1.4 angstrom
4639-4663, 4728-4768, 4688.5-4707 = 0.7 angstrom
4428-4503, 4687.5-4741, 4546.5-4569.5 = -0.9 angstrom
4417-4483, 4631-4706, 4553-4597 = -1.9 angstrom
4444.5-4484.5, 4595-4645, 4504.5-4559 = -0.4 angstrom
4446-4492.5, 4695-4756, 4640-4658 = 0.0 angstrom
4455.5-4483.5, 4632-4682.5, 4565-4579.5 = -1.1 angstrom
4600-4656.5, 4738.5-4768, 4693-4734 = 1.3 angstrom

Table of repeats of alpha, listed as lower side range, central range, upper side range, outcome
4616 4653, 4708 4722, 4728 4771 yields 0.1 angstrom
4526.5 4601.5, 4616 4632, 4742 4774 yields -1.1 angstrom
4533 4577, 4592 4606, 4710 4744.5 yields 0.2 angstrom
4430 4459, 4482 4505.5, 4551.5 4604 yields -1.1 angstrom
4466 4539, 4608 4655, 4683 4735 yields -1.7 angstrom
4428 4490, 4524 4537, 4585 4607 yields 0.8 angstrom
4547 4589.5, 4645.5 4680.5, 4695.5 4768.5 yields 0.4 angstrom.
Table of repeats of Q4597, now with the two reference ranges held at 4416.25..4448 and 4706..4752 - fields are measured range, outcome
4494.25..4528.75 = -2.5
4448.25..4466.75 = 0.6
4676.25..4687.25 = 0.1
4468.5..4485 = -0.7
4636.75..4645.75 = 0.1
